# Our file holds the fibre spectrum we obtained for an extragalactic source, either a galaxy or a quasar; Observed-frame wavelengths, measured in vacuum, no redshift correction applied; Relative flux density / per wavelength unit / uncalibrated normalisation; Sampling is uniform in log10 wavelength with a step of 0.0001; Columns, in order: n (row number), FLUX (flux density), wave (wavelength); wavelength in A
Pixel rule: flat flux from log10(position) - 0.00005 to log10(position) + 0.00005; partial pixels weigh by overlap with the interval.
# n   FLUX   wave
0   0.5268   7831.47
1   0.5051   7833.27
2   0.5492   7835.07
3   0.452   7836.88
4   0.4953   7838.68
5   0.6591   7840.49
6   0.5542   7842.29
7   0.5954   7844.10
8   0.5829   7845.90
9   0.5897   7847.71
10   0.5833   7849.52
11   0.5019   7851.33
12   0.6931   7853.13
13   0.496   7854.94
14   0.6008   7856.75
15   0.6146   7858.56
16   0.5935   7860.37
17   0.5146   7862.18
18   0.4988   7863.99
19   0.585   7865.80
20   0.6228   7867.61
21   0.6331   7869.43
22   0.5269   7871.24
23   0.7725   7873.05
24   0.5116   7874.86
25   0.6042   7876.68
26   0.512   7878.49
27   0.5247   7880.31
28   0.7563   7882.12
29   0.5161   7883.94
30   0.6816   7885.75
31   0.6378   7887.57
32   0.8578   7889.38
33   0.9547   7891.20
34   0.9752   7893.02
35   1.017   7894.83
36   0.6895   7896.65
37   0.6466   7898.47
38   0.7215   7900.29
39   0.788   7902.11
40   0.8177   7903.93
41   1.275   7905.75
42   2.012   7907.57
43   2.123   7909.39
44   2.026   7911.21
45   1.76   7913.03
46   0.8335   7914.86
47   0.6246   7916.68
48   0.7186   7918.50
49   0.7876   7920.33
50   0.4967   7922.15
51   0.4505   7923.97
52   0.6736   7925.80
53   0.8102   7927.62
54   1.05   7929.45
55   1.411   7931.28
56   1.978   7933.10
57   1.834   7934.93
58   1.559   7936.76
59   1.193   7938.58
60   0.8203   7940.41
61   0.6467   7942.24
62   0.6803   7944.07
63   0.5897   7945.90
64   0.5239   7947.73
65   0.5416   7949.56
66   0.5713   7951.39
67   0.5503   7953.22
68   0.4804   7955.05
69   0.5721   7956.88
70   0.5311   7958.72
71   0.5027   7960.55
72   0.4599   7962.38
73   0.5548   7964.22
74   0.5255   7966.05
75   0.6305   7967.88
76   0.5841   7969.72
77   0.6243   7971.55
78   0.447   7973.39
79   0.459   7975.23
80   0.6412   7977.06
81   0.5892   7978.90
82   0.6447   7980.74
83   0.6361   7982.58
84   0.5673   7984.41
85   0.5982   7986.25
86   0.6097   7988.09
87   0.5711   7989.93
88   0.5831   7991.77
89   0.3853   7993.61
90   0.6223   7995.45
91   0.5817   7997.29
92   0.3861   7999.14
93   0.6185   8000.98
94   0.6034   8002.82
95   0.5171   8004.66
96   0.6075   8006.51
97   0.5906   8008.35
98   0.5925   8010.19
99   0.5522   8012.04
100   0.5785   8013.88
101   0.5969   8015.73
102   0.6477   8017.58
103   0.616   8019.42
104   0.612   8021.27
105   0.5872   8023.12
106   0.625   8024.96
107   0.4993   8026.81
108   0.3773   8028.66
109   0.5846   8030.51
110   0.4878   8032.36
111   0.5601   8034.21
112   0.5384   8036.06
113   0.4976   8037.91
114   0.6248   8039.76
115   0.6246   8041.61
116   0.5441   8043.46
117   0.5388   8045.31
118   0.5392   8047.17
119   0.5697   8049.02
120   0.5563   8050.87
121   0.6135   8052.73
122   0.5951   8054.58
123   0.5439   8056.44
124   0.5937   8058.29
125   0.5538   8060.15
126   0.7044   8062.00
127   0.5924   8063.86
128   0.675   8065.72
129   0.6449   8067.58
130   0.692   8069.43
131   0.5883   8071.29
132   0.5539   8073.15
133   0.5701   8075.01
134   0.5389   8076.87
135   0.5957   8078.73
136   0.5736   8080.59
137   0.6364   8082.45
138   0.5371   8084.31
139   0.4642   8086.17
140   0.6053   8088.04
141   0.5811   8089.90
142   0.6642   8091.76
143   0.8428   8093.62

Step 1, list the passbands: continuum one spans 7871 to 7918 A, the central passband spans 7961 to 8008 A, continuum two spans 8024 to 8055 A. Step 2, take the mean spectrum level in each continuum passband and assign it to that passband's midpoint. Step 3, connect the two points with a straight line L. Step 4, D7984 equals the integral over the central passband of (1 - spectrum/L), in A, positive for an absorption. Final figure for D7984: 9.0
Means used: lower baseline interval 0.934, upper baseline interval 0.551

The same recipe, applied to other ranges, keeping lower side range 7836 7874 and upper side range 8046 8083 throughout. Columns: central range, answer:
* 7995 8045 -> 2.3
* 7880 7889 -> -1.0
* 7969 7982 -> 0.4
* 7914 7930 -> -3.4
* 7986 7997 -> 0.5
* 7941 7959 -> 0.4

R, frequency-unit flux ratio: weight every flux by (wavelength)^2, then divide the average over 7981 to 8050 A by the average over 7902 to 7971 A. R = 0.63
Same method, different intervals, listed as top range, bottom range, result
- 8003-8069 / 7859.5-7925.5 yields 0.72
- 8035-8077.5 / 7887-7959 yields 0.63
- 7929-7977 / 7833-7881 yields 1.39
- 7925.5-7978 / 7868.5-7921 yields 0.86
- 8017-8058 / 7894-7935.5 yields 0.53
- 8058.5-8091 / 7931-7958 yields 0.67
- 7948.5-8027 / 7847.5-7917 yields 0.71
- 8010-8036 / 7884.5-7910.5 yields 0.57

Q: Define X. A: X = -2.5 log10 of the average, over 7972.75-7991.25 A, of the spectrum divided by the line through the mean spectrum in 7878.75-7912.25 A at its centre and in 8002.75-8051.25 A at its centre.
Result 0.22 mag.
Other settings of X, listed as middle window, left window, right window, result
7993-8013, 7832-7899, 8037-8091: 0.082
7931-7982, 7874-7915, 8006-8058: 0.079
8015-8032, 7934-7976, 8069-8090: 0.107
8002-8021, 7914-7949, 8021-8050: 0.079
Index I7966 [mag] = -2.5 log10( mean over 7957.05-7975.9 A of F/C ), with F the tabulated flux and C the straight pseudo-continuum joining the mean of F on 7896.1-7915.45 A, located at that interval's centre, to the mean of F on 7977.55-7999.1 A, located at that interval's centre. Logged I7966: 0.37 mag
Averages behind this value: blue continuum 1.26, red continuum 0.574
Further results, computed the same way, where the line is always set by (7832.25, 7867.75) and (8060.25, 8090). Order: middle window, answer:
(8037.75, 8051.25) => 0.05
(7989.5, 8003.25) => 0.08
